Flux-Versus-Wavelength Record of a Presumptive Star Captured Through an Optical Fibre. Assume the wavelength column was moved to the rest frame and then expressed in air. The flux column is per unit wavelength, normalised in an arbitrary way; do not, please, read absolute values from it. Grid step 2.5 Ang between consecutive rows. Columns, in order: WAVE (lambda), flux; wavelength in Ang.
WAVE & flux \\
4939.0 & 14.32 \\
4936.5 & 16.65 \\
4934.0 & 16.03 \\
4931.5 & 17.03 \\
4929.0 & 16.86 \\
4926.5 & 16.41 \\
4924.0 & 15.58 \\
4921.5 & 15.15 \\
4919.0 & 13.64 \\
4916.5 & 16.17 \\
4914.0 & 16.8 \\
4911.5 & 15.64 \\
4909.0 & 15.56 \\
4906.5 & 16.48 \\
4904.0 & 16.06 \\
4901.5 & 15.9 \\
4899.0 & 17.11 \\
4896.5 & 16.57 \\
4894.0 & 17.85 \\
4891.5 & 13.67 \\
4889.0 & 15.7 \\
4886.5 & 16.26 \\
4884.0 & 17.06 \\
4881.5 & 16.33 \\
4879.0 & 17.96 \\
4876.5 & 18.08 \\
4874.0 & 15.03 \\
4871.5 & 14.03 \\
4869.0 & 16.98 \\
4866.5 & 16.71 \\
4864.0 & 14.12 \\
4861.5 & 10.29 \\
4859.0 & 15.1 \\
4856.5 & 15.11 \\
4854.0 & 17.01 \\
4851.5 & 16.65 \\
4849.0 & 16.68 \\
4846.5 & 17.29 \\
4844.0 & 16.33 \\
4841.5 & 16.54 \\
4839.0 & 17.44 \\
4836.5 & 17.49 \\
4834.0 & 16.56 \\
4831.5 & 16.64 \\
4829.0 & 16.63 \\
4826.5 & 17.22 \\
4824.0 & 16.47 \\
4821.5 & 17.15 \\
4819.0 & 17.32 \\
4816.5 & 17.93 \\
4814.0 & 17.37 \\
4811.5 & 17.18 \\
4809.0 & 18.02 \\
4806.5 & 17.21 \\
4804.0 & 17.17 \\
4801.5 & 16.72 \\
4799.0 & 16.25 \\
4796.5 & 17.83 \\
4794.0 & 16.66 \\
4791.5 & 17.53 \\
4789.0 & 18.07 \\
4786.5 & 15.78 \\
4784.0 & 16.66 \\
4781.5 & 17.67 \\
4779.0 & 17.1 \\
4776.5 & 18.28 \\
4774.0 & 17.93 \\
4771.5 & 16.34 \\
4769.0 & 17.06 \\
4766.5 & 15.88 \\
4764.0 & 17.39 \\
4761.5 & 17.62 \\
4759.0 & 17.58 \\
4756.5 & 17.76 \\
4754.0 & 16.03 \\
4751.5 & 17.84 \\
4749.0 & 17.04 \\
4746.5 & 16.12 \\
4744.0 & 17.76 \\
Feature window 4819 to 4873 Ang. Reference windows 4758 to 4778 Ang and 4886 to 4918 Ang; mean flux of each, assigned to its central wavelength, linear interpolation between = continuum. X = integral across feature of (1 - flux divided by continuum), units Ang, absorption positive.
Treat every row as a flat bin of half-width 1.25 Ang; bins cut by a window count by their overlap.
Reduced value 1.5 Ang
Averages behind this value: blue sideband 17.3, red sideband 16.1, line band 16.1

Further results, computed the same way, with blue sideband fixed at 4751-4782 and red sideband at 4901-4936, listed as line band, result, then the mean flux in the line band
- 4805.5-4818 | -0.5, 17.5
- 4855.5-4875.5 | 2.1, 14.7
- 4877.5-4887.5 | -0.4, 16.9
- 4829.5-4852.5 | -0.3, 16.8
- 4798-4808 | 0.0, 16.9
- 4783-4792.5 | 0.0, 17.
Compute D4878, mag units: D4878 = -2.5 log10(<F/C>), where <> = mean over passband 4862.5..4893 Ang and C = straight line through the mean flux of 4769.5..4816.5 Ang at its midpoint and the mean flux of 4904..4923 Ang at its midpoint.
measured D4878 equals 0.01 mag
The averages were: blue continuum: 17.2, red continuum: 15.7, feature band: 16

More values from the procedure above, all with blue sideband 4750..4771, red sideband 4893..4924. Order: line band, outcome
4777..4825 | -0.023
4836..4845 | -0.025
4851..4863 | 0.120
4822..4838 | -0.016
